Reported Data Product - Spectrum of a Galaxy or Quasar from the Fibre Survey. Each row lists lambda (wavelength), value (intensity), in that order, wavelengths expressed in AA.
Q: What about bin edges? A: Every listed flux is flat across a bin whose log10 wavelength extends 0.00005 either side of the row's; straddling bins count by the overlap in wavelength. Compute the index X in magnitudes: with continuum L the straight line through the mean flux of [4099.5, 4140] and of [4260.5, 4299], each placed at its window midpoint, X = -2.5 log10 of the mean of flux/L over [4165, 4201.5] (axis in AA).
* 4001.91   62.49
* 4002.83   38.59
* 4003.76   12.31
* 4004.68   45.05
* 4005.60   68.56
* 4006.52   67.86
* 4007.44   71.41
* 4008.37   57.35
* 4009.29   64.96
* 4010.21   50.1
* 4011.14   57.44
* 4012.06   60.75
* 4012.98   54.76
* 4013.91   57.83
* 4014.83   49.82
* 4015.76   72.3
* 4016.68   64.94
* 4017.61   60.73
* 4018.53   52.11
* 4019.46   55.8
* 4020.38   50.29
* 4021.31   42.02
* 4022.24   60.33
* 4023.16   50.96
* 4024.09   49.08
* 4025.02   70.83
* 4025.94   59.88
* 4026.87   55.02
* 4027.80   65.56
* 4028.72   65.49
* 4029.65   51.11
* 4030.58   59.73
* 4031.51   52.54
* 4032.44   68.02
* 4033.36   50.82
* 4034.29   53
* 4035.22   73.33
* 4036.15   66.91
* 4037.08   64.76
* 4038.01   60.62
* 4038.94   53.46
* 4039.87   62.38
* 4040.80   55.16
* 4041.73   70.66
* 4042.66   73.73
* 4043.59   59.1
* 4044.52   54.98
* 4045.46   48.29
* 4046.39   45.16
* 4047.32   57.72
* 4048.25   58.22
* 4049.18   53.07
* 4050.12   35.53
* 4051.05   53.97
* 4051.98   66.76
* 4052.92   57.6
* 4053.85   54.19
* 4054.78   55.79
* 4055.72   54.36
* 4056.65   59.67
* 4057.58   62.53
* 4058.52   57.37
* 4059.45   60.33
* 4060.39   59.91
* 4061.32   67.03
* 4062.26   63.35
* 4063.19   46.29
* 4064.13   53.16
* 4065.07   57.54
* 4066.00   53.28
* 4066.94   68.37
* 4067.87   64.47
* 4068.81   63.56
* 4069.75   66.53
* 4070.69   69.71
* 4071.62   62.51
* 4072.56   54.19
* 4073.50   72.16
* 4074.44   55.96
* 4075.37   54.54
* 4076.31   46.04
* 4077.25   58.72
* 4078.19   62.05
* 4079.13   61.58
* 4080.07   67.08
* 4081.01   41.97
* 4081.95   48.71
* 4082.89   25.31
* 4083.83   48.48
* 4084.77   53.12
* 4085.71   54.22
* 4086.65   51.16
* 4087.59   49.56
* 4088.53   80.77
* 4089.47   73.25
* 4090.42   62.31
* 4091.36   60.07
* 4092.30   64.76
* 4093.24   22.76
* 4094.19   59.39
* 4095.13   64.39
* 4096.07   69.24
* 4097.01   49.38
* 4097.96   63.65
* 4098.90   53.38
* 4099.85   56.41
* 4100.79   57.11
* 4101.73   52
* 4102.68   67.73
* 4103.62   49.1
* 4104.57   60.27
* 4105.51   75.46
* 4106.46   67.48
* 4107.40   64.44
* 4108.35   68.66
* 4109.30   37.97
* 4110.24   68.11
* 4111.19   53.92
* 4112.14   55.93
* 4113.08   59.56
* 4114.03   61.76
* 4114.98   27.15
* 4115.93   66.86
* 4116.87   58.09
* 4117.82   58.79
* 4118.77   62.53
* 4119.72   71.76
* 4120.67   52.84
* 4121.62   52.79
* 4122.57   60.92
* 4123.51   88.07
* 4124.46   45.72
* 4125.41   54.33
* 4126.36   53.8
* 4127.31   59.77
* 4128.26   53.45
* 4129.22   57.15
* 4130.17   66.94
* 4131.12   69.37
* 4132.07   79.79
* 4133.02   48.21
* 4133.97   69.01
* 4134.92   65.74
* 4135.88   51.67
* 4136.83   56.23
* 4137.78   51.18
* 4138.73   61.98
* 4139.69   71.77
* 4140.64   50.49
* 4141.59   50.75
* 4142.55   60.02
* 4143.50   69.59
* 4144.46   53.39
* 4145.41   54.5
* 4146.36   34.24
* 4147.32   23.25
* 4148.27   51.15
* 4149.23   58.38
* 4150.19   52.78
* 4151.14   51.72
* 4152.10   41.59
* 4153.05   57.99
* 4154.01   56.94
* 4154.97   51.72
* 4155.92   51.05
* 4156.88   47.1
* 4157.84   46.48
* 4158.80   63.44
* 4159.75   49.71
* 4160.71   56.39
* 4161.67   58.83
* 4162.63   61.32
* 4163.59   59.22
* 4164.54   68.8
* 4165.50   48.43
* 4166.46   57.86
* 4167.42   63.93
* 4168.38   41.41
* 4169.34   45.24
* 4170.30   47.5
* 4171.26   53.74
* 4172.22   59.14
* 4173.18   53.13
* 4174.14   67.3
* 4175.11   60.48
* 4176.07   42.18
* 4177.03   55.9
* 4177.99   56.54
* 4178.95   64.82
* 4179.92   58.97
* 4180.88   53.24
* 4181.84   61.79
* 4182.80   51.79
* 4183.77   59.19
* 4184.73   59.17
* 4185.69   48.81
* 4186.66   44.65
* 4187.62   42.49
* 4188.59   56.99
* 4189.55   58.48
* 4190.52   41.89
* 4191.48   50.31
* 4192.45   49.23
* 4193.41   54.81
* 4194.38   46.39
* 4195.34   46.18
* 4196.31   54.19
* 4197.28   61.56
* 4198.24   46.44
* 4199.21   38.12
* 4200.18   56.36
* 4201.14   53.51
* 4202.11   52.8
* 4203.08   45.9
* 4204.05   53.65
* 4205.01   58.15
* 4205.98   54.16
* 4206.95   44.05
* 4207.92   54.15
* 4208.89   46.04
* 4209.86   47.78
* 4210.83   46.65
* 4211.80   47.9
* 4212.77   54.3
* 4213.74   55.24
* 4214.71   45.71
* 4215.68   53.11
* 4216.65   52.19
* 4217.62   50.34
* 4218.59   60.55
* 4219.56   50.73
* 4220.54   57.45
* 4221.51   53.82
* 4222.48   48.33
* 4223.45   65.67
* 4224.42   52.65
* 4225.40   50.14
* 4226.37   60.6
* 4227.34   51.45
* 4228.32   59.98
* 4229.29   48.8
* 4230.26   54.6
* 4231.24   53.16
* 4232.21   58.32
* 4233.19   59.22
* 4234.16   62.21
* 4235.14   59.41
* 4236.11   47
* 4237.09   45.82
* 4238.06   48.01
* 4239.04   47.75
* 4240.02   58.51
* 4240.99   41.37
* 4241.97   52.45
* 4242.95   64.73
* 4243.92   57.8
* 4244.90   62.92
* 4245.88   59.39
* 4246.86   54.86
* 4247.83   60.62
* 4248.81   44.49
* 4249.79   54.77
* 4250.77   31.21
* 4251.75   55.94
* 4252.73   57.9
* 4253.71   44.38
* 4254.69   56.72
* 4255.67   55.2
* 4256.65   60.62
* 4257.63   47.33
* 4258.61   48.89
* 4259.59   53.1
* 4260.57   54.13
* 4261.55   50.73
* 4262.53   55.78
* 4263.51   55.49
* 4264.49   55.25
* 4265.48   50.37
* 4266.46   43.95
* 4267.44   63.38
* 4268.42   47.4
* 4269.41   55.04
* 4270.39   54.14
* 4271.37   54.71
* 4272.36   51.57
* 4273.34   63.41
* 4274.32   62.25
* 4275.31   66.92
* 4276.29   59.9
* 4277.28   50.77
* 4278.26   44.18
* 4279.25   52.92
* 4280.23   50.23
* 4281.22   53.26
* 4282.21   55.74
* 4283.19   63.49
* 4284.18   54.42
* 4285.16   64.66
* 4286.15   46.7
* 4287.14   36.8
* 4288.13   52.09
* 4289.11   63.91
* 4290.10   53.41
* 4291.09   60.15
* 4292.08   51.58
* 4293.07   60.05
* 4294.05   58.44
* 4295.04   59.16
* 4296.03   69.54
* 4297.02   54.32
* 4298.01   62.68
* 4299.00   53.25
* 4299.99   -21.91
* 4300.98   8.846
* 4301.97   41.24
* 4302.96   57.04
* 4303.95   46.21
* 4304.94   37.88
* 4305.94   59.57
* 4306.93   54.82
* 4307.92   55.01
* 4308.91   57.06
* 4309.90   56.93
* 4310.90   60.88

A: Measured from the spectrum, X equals 0.100 mag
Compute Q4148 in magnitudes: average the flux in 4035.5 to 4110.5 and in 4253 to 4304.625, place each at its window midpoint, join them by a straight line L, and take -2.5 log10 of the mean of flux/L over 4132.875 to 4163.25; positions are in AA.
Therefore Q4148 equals 0.037 mag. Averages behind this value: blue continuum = 58.1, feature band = 54.1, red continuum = 52.2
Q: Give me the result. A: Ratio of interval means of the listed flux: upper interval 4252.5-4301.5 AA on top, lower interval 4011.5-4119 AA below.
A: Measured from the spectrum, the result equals 0.9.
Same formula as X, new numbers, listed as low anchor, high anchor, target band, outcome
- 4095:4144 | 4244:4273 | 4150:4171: 0.08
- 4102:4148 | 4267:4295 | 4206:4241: 0.07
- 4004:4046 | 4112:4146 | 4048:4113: 0.02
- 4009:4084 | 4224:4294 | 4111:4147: -0.04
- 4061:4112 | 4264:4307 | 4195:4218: 0.07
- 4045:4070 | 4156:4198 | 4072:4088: 0.06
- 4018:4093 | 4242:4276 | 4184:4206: 0.09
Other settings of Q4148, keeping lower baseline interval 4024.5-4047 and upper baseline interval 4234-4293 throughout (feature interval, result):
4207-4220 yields 0.09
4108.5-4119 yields 0.04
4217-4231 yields 0.01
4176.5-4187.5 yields 0.01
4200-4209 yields 0.07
